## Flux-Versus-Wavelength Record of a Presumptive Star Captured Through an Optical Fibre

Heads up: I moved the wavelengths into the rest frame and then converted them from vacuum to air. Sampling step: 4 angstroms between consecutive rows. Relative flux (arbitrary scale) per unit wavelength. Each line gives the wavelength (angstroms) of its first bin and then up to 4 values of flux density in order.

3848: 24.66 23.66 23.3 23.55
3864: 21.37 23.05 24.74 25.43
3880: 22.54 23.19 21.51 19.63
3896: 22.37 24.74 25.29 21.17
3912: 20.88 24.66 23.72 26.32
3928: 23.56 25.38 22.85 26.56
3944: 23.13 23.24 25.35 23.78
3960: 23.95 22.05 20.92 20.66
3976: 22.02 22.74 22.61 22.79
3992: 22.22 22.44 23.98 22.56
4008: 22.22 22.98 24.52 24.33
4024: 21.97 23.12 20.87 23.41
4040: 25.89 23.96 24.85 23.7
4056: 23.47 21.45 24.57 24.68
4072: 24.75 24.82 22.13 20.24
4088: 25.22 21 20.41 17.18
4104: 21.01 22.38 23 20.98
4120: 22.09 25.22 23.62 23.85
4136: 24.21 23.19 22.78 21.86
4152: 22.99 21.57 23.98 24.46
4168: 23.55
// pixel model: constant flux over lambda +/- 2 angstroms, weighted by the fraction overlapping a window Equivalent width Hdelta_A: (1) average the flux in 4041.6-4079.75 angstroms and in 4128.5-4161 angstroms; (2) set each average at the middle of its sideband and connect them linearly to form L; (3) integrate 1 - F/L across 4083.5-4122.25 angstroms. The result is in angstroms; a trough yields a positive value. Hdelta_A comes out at 3.4 angstroms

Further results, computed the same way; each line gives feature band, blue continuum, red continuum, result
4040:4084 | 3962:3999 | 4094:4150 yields -3.1 angstroms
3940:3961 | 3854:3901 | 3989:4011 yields -1.2 angstroms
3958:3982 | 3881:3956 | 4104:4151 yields 1.4 angstroms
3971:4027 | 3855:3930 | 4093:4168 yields 0.3 angstroms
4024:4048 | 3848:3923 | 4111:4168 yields -0.3 angstroms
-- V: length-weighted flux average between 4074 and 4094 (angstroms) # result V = 22.7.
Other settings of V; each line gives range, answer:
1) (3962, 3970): 21.5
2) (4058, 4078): 24.1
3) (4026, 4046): 23.4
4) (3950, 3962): 24.4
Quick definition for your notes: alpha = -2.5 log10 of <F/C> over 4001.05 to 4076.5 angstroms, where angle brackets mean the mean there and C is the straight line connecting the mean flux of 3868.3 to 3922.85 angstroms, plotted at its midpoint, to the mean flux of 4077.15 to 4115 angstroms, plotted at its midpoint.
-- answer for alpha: -0.08 mag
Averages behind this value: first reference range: 23.1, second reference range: 21.5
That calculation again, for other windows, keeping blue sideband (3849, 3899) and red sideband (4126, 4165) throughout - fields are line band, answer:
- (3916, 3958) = -0.06 mag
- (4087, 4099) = 0.08 mag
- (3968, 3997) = 0.04 mag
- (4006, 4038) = 0.01 mag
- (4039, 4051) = -0.07 mag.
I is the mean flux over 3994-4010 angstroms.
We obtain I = 22.8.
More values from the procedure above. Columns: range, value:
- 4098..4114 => 20.9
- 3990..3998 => 22.3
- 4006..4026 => 23.2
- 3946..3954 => 24.3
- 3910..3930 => 23.8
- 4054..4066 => 23.2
